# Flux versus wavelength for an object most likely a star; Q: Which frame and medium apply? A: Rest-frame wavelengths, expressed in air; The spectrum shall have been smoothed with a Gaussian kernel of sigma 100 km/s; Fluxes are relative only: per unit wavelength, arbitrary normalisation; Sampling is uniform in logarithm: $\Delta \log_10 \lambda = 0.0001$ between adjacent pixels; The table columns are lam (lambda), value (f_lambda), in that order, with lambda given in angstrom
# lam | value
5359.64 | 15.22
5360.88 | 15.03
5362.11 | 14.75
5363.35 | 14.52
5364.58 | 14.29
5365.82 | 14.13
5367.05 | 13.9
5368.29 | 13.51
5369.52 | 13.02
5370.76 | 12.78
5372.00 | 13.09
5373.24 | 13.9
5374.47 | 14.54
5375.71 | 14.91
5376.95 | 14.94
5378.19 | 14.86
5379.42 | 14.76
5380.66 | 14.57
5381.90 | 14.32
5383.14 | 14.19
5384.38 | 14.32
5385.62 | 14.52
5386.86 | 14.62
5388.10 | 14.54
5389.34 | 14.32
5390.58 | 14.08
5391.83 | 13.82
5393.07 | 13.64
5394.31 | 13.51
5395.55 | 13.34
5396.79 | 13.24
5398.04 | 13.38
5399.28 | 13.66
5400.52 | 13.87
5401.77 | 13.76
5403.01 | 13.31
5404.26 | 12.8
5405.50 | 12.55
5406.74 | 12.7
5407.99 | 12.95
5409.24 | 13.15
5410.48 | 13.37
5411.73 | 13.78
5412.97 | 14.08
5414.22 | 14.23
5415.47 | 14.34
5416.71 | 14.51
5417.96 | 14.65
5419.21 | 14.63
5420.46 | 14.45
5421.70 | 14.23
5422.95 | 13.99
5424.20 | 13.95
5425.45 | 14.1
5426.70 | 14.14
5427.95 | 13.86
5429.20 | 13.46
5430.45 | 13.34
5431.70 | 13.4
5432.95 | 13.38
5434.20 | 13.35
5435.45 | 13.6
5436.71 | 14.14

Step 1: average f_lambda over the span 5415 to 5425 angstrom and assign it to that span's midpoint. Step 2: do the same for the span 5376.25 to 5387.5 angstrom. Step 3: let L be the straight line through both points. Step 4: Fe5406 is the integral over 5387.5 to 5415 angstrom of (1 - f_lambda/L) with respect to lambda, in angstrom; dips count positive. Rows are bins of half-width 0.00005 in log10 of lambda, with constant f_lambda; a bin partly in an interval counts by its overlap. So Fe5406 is 1.7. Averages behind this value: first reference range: 14.6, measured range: 13.5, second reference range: 14.3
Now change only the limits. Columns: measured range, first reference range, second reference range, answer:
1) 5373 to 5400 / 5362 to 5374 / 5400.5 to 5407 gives -1.5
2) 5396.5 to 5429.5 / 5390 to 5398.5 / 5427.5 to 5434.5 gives -0.6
